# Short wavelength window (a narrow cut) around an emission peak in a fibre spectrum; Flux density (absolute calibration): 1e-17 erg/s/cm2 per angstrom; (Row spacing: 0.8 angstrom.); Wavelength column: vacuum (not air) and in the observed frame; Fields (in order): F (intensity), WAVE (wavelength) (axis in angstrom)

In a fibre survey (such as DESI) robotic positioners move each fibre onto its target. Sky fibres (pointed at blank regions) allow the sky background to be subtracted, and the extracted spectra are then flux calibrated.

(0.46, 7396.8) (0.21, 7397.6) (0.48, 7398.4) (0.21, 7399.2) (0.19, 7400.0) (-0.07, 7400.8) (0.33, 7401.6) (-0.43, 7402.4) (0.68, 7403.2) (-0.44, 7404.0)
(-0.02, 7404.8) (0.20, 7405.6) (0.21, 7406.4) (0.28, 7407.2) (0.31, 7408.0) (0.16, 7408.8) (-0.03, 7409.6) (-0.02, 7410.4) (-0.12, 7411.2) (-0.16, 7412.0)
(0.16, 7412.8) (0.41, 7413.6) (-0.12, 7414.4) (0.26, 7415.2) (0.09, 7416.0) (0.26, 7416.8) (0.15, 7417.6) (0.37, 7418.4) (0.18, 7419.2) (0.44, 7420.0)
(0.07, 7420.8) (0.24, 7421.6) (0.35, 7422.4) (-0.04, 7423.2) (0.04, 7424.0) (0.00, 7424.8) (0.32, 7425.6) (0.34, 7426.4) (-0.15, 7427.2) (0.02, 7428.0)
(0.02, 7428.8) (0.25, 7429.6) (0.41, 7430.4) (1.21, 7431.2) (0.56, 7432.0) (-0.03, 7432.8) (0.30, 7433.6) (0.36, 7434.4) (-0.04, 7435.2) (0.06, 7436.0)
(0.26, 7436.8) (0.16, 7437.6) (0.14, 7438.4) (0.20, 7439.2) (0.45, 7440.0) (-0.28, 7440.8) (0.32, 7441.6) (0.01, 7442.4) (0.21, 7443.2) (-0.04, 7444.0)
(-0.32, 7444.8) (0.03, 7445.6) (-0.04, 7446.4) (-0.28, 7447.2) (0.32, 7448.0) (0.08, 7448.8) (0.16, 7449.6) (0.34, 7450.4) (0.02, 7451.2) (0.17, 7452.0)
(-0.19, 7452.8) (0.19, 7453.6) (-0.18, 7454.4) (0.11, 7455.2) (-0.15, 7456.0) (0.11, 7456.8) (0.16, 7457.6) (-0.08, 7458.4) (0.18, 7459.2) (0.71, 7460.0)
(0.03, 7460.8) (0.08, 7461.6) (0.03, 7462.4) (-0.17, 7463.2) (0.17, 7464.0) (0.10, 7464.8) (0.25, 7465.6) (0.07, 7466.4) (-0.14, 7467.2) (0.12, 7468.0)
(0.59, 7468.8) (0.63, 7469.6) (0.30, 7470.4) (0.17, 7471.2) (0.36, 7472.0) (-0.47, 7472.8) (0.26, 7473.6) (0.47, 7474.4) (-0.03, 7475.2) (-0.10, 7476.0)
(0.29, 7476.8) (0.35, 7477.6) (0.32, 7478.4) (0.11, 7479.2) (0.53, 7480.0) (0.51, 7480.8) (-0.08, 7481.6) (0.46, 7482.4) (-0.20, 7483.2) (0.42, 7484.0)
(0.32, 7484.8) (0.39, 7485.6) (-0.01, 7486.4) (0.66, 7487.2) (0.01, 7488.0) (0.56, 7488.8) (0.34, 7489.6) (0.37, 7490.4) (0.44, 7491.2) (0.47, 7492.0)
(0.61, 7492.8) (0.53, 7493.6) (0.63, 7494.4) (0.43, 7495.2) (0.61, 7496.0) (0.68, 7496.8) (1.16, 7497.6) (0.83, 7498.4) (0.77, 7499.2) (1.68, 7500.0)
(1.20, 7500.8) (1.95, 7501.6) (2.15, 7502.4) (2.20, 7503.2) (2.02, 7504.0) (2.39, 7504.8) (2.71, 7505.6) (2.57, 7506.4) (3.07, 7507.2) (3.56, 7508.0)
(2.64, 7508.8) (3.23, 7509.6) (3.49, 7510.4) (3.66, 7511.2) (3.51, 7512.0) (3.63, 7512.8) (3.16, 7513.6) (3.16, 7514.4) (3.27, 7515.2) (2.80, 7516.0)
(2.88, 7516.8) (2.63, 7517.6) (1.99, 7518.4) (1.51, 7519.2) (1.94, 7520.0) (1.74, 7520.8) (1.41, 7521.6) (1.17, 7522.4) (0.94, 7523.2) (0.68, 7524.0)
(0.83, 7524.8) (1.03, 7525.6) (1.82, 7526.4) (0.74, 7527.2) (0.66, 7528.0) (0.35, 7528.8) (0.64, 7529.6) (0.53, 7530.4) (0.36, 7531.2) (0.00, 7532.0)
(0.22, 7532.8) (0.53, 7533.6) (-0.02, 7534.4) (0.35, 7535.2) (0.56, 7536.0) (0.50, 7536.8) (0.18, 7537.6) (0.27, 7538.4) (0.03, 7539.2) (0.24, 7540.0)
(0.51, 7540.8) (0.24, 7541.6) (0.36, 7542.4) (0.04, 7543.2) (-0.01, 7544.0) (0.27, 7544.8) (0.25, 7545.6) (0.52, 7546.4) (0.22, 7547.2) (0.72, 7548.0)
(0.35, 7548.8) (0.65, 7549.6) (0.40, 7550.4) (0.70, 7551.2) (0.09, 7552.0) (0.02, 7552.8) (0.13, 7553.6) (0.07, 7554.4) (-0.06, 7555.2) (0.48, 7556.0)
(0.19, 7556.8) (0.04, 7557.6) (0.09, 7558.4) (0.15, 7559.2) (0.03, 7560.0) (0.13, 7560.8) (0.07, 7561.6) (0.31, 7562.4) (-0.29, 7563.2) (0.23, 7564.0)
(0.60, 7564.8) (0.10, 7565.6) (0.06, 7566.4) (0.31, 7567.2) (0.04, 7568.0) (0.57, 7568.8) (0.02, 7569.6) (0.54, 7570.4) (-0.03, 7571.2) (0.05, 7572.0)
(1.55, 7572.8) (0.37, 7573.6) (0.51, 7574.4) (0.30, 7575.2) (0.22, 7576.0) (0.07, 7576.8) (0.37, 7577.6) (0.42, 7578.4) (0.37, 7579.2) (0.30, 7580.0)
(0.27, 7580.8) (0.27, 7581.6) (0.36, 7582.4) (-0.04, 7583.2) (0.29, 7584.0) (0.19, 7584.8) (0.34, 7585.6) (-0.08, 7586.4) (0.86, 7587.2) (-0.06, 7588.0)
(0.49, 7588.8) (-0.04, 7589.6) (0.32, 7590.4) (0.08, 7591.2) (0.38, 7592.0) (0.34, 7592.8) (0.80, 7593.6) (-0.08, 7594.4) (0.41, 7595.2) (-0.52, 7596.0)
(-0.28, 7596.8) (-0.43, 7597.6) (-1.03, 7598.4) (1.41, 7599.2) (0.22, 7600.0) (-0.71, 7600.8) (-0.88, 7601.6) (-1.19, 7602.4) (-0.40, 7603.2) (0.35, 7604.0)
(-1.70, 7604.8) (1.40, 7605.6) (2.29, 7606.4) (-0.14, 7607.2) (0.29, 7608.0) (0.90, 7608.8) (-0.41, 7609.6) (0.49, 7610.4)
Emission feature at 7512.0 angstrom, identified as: [O II]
